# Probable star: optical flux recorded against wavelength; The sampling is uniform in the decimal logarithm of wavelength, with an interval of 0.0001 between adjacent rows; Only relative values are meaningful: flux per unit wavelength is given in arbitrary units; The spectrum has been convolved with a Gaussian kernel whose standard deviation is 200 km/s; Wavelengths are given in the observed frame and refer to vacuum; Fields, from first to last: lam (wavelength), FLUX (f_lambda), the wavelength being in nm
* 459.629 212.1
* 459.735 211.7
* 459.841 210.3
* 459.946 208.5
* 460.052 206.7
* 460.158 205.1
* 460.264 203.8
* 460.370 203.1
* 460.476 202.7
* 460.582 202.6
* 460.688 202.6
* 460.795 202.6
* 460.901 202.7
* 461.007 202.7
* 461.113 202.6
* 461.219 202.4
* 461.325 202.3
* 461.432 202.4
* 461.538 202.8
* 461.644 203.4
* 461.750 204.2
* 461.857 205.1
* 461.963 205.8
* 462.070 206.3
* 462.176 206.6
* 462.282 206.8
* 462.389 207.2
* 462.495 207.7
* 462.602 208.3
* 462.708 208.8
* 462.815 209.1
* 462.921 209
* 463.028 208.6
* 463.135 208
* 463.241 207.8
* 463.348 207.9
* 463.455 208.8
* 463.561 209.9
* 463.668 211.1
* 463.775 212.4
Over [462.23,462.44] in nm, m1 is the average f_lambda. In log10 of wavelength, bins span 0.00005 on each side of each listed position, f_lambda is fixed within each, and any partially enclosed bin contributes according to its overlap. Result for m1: 206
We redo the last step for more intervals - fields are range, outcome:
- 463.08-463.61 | 209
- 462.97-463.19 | 208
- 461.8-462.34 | 206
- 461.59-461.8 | 204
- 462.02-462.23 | 207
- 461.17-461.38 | 202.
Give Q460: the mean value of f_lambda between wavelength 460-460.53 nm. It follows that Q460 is 204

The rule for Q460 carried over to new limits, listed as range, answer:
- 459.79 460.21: 208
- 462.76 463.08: 209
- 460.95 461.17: 203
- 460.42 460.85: 202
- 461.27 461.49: 202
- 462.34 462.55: 207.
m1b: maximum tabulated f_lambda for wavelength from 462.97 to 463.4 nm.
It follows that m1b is 208.6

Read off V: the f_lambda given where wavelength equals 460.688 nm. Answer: 202.6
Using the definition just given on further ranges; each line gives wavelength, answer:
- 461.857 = 205.1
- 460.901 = 202.7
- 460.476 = 202.7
